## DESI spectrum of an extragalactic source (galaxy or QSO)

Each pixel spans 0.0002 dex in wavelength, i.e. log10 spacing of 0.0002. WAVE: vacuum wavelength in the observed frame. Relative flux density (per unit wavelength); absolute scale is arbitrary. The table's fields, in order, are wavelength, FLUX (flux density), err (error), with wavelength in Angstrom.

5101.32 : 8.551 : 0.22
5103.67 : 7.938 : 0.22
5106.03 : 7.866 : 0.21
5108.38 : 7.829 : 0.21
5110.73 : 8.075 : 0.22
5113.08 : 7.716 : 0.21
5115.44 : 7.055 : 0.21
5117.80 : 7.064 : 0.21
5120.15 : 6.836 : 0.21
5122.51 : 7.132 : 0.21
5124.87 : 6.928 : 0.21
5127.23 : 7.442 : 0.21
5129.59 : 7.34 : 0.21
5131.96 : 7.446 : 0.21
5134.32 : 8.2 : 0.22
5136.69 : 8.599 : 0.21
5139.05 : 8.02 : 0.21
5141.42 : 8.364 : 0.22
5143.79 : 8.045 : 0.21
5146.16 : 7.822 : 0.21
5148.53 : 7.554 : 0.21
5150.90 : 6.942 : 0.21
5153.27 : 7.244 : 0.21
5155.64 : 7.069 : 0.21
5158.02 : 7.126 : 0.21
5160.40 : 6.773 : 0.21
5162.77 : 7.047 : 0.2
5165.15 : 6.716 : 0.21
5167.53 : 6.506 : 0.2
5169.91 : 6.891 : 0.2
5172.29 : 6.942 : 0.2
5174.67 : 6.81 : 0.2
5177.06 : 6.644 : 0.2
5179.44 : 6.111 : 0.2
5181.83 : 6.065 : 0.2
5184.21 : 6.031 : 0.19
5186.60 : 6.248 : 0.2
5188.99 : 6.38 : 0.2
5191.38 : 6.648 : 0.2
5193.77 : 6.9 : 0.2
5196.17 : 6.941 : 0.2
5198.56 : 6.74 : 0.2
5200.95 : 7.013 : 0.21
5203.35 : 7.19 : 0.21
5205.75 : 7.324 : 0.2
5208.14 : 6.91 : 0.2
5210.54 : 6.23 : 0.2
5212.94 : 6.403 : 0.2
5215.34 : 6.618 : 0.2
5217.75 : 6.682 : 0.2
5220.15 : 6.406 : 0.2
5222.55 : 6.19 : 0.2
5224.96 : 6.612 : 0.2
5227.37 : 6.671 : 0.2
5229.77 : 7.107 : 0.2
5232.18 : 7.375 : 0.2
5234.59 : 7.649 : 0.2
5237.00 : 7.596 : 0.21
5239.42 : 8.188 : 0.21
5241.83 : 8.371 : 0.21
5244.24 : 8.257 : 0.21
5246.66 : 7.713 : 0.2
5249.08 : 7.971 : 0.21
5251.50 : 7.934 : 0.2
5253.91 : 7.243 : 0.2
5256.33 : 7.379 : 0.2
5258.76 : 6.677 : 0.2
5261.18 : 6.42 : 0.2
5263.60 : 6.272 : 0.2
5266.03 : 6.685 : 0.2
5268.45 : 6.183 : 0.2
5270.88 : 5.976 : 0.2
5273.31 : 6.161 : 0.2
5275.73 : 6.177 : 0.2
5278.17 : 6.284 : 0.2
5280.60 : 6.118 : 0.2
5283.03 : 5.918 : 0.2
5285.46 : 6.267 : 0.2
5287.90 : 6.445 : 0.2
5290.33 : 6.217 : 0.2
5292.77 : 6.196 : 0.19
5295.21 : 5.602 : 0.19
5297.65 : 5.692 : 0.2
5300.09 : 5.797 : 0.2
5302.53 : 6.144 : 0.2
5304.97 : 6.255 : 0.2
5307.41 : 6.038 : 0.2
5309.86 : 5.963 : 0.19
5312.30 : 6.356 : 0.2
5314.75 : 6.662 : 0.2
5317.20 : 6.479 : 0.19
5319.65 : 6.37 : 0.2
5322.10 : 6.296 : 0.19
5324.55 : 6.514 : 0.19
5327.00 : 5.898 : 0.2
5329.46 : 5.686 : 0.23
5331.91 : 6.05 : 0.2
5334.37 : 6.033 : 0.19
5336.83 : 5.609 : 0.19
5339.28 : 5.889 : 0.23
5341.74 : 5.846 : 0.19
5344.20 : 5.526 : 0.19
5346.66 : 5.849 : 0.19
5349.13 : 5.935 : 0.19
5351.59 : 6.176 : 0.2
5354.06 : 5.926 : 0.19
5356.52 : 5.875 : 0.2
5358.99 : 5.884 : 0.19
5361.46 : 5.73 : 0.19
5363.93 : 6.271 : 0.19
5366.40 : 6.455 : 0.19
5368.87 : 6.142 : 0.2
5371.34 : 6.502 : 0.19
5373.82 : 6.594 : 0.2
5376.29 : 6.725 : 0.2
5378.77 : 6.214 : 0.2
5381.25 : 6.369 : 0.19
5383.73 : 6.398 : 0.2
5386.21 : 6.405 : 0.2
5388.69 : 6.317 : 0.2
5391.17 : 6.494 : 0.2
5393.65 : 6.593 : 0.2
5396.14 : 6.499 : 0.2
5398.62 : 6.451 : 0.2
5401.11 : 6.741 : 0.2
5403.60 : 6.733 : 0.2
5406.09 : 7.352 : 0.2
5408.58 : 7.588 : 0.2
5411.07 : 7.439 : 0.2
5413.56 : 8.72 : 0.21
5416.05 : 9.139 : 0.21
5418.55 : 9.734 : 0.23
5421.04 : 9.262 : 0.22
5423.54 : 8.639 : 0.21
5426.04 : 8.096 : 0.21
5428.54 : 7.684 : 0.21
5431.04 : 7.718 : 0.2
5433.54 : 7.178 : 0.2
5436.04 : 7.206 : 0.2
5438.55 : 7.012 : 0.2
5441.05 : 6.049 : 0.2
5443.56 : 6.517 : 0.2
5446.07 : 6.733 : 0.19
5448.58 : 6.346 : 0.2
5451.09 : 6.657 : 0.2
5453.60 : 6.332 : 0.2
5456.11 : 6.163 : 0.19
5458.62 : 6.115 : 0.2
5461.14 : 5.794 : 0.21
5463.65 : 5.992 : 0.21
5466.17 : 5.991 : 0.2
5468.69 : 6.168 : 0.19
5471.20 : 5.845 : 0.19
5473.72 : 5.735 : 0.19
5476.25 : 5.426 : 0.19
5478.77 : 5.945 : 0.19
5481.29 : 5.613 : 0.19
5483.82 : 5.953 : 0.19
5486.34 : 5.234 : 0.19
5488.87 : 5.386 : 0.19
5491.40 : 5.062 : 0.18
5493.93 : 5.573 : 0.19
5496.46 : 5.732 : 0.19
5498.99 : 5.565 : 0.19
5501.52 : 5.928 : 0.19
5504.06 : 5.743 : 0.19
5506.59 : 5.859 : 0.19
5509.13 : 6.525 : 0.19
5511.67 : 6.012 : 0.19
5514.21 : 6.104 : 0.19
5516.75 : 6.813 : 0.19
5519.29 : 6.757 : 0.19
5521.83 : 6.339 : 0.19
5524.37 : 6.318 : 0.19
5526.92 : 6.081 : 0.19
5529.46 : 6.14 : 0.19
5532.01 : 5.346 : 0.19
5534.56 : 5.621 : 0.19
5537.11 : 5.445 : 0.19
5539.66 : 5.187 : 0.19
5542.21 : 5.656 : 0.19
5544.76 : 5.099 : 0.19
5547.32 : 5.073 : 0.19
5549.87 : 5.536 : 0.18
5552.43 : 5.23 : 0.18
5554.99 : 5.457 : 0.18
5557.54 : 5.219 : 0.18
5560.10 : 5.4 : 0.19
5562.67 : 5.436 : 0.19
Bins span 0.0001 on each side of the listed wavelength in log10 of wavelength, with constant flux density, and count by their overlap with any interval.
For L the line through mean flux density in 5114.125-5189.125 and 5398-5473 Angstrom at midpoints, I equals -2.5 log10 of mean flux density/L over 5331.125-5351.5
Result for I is 0.21 mag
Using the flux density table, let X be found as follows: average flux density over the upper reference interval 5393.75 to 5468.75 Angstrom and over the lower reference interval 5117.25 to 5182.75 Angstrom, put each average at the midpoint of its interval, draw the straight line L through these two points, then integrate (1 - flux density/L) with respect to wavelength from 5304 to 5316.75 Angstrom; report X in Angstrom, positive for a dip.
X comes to 1.60 Angstrom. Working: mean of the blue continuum 7.21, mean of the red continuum 7.14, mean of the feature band 6.27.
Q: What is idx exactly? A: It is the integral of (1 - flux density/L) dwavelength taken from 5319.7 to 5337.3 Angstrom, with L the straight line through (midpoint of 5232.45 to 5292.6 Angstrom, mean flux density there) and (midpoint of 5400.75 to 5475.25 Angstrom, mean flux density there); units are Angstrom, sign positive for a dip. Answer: 2.3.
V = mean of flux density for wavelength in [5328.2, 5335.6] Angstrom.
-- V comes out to 5.92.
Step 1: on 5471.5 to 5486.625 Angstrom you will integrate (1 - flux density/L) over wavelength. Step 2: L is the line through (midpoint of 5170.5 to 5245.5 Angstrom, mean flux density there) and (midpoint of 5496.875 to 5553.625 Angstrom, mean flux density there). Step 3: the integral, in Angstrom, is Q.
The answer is 0.75 Angstrom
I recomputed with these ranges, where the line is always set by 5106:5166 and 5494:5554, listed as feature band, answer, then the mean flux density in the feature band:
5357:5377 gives 0.039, 6.26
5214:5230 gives 0.083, 6.58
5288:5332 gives 0.101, 6.13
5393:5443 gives -0.207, 7.59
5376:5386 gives 0.006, 6.39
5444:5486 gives 0.006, 6.04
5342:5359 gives 0.119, 5.88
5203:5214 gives 0.058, 6.79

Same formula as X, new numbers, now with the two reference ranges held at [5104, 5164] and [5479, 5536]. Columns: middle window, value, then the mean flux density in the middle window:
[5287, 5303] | 1.91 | 6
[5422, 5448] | -4.47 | 7.28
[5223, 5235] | 0.18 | 6.99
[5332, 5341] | 1.04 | 5.87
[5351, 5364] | 1.20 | 5.94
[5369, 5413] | -2.04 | 6.69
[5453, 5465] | 0.08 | 6.07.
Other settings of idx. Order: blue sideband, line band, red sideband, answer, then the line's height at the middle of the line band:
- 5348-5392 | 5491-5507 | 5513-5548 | 0.8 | 5.94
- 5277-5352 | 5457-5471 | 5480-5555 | -0.4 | 5.83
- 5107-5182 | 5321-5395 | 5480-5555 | 3.0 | 6.4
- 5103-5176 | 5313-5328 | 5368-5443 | 1.8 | 7.26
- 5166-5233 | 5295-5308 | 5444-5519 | 0.9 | 6.41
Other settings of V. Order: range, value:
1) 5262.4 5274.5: 6.25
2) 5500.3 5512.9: 6.01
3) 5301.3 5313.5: 6.15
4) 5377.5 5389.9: 6.34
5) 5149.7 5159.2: 7.1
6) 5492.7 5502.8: 5.7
